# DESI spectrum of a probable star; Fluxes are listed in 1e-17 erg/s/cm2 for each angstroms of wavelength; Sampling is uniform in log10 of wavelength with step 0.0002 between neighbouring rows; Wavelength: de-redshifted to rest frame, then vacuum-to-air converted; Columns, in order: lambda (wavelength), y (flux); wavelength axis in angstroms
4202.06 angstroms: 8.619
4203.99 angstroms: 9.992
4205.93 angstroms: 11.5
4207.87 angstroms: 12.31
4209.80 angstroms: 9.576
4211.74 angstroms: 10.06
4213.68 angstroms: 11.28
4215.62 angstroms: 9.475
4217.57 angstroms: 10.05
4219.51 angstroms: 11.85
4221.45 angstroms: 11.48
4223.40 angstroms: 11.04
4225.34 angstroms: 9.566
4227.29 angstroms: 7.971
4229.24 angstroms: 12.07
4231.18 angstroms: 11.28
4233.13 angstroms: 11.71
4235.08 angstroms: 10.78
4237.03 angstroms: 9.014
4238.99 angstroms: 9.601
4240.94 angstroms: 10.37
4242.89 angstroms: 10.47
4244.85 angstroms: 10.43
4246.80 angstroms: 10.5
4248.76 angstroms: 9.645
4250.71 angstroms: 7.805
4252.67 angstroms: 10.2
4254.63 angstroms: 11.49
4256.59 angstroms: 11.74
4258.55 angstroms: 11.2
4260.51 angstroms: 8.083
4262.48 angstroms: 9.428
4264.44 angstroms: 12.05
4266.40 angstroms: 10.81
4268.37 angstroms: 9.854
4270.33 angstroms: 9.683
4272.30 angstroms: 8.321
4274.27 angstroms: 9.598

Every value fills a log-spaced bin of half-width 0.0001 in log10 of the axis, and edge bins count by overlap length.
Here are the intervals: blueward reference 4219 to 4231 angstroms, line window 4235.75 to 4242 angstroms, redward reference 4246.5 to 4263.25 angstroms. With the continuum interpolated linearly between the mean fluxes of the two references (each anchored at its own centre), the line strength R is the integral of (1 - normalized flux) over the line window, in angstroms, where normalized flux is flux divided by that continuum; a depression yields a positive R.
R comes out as 0.4 angstroms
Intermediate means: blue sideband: 10.7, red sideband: 9.99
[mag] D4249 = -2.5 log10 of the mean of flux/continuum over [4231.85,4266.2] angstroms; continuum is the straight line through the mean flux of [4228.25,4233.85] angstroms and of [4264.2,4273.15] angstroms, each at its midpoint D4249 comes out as 0.06 mag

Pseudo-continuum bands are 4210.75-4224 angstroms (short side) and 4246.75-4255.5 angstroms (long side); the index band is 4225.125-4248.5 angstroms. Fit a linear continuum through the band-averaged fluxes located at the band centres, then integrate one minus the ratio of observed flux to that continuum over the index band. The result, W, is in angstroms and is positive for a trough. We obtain -0.2 angstroms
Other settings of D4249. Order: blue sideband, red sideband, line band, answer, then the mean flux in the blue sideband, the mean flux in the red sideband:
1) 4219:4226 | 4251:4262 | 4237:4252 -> 0.082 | 11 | 10.3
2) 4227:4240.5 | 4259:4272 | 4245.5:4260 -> -0.016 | 10.5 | 9.95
